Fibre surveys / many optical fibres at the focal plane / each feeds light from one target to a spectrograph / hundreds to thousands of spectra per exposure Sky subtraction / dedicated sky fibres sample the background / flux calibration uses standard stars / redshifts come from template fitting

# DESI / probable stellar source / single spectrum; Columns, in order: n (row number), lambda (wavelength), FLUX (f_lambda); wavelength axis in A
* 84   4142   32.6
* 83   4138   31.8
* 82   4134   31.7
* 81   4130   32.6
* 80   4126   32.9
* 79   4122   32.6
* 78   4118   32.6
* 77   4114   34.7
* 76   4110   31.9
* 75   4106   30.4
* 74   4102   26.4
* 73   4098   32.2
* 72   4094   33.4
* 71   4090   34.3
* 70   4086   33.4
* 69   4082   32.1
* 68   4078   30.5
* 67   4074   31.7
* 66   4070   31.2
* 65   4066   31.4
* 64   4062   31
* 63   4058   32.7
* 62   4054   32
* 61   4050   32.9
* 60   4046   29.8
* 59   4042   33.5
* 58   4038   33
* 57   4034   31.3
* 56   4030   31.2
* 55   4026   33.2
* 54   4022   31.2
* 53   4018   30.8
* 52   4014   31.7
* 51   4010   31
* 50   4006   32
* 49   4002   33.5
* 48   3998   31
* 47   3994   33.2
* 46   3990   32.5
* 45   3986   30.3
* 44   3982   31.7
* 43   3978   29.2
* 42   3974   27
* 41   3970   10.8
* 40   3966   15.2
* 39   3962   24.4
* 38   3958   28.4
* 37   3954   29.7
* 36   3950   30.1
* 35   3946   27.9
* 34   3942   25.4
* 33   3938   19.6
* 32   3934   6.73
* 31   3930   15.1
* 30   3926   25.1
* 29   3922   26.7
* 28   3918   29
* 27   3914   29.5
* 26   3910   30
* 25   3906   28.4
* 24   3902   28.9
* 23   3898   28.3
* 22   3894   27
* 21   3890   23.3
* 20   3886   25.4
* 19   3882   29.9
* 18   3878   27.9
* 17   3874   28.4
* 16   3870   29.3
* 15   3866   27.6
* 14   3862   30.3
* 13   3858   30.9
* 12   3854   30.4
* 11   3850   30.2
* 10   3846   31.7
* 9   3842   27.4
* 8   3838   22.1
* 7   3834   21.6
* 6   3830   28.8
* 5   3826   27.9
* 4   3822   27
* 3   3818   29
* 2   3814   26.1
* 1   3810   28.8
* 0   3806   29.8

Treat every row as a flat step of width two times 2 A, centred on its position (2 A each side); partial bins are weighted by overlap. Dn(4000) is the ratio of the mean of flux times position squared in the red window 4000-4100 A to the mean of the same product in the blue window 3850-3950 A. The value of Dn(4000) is 1.31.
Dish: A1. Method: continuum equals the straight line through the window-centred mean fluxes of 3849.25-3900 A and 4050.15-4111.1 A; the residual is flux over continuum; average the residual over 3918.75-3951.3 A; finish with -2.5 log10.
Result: 0.303 mag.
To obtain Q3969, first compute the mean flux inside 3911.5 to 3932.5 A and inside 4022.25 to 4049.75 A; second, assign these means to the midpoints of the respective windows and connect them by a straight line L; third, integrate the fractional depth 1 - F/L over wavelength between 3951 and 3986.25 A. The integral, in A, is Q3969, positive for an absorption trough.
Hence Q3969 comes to 3.4 A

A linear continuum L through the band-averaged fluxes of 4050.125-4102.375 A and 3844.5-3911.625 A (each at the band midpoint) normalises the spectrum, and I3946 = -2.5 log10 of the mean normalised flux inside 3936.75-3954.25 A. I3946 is 0.13 mag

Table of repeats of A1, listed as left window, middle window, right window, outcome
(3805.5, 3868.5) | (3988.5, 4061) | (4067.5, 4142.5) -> -0.04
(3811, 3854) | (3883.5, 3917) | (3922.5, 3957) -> -0.13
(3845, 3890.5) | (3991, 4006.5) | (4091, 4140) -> -0.07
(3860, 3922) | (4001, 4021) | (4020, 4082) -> -0.03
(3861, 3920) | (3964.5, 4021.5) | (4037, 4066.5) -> 0.07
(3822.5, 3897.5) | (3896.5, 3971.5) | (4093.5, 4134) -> 0.19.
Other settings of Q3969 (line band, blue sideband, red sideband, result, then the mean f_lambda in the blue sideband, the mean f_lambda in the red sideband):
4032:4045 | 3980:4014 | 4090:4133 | -0.2 A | 31.9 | 32.1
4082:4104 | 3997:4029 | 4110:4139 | 0.3 A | 31.8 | 32.7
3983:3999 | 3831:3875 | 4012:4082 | -0.6 A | 28.2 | 31.7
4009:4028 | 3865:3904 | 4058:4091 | -0.6 A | 27.6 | 31.9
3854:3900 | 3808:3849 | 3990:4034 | 0.4 A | 27.1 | 31.9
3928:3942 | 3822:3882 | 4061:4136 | 6.7 A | 28.2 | 32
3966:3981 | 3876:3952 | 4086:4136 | 3.0 A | 25.5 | 32.2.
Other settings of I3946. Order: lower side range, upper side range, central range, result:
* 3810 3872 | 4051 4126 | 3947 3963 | 0.05 mag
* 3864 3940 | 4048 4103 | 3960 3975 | 0.43 mag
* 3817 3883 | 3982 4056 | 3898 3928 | 0.05 mag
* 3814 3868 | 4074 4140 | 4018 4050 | -0.03 mag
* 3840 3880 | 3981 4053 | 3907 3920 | 0.03 mag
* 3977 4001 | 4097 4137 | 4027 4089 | -0.01 mag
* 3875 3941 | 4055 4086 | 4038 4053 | -0.05 mag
